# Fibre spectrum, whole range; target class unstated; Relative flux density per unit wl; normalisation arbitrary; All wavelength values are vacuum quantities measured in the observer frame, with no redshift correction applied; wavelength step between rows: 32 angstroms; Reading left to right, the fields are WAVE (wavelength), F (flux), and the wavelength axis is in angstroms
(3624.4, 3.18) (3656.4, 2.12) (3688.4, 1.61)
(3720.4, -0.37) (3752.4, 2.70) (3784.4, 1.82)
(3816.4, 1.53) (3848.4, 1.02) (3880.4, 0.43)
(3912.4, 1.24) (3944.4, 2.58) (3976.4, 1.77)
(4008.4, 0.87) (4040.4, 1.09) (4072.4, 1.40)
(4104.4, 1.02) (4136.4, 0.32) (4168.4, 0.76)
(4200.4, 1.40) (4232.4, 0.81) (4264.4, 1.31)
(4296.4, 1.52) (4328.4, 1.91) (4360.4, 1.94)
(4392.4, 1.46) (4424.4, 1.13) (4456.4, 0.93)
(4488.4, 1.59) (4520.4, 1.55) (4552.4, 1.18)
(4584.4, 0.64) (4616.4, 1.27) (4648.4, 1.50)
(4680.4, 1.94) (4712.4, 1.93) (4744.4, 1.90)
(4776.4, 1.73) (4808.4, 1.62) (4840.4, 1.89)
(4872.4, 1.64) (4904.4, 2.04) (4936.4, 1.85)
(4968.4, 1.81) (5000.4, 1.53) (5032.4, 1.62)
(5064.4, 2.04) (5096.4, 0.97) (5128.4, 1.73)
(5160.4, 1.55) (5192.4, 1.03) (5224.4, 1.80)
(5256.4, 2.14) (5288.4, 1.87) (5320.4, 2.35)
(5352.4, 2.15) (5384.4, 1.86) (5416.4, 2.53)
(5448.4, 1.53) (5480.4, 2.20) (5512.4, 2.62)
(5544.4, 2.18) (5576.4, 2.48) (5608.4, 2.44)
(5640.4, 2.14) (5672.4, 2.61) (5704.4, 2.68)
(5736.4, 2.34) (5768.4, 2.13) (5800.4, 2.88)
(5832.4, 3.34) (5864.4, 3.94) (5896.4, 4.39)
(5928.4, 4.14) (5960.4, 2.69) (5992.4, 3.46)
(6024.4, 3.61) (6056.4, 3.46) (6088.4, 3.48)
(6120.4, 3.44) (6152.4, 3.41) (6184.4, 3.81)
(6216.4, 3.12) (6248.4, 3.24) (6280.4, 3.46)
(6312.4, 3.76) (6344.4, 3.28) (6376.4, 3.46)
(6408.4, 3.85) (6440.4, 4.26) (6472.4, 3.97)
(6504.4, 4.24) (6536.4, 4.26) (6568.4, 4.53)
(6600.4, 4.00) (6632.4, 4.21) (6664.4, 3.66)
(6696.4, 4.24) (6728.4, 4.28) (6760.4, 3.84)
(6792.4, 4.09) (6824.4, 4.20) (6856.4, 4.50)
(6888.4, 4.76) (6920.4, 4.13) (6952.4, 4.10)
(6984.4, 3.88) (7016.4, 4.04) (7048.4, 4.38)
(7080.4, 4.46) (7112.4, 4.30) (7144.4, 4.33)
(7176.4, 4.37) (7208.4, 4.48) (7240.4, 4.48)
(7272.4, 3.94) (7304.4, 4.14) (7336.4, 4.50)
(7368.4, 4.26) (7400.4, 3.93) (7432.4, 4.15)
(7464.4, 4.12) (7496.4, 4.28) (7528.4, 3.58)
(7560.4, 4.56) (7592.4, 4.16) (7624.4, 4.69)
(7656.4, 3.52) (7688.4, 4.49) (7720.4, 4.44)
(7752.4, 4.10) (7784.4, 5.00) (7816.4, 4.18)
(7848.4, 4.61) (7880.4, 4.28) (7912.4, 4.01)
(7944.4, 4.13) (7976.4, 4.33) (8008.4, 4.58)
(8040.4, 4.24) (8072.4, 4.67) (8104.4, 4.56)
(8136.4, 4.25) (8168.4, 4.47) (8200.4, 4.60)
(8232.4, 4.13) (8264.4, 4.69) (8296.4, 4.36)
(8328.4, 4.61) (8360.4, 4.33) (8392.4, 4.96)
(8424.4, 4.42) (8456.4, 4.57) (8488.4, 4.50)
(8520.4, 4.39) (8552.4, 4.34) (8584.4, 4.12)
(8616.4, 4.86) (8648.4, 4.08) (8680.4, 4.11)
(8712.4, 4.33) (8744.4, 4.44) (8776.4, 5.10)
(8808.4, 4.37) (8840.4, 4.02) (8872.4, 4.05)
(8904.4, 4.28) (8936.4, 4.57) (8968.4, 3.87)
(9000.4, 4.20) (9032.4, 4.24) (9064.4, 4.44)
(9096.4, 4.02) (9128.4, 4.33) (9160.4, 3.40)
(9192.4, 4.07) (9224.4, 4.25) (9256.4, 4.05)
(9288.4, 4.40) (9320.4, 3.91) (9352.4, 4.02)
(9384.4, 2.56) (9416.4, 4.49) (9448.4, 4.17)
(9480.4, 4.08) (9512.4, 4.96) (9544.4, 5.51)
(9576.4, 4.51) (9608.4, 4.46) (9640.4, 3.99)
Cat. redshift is 0.45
